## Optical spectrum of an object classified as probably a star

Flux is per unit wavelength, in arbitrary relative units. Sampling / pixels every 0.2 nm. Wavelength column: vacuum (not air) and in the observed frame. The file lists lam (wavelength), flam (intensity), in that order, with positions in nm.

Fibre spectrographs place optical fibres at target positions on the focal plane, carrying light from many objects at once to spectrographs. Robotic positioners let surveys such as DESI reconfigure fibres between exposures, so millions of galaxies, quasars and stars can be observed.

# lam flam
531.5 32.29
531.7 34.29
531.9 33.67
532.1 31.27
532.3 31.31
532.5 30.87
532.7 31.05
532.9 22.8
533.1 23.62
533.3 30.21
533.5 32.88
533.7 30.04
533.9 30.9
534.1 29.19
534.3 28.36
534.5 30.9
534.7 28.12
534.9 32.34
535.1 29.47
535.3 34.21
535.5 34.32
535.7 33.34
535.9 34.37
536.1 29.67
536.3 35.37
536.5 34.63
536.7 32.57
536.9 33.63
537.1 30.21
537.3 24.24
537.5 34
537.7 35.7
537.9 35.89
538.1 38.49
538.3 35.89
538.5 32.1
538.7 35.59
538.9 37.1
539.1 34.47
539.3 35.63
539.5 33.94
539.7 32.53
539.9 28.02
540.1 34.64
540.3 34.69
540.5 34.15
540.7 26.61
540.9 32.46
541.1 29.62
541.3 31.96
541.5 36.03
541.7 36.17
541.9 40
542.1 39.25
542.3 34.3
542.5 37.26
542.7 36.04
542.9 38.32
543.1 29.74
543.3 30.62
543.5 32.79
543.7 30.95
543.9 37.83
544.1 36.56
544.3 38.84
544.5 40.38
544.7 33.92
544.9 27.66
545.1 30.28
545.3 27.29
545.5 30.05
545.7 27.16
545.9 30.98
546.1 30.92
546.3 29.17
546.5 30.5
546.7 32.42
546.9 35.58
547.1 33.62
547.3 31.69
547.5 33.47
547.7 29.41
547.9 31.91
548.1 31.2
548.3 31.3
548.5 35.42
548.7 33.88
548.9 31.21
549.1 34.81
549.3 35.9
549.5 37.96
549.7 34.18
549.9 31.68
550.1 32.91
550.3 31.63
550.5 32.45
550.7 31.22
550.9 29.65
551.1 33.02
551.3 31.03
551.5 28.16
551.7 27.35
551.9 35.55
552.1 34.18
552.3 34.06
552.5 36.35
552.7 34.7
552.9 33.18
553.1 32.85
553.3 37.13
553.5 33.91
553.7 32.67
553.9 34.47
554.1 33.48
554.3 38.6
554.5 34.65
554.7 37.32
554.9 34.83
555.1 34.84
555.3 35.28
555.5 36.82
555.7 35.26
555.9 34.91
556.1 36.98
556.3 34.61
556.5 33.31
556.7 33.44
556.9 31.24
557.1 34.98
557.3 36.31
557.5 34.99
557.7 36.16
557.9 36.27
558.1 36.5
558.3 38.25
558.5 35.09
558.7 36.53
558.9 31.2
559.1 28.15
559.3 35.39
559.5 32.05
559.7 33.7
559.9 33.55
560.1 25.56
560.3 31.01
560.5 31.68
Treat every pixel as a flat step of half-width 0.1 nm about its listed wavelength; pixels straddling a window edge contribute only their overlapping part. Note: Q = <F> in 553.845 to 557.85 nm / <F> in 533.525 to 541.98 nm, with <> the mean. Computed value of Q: 1.1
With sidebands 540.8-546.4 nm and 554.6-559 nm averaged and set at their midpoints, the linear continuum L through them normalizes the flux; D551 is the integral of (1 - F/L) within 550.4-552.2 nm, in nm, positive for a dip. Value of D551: 0.16 nm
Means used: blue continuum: 33.4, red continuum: 35.2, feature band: 31.4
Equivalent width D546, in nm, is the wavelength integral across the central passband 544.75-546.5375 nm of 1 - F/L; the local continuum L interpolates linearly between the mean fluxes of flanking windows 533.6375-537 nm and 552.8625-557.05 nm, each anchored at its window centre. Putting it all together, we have 0.21 nm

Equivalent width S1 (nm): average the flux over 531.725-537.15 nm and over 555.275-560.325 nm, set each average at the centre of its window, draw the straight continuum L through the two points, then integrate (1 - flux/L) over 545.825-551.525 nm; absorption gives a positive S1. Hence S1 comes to 0.10 nm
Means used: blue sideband 31.1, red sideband 34.2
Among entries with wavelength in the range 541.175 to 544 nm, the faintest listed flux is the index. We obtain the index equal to 29.74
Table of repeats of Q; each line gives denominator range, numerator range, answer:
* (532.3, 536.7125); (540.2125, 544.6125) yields 1.13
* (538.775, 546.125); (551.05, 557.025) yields 1.02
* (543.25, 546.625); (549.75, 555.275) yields 1.04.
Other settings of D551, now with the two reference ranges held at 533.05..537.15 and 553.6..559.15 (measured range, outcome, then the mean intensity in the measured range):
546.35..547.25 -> 0.02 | 32.7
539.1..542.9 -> -0.21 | 34.2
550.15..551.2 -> 0.07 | 31.7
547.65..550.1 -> 0.03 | 33.3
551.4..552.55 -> 0.06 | 32.4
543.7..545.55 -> -0.03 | 33.6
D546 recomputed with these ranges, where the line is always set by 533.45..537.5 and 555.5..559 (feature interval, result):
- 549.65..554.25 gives 0.18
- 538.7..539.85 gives -0.09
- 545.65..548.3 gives 0.15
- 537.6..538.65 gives -0.12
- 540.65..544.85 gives -0.26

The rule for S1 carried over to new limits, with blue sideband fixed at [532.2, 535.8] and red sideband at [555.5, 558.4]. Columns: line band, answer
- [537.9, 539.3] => -0.197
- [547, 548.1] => 0.042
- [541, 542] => -0.090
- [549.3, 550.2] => -0.018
